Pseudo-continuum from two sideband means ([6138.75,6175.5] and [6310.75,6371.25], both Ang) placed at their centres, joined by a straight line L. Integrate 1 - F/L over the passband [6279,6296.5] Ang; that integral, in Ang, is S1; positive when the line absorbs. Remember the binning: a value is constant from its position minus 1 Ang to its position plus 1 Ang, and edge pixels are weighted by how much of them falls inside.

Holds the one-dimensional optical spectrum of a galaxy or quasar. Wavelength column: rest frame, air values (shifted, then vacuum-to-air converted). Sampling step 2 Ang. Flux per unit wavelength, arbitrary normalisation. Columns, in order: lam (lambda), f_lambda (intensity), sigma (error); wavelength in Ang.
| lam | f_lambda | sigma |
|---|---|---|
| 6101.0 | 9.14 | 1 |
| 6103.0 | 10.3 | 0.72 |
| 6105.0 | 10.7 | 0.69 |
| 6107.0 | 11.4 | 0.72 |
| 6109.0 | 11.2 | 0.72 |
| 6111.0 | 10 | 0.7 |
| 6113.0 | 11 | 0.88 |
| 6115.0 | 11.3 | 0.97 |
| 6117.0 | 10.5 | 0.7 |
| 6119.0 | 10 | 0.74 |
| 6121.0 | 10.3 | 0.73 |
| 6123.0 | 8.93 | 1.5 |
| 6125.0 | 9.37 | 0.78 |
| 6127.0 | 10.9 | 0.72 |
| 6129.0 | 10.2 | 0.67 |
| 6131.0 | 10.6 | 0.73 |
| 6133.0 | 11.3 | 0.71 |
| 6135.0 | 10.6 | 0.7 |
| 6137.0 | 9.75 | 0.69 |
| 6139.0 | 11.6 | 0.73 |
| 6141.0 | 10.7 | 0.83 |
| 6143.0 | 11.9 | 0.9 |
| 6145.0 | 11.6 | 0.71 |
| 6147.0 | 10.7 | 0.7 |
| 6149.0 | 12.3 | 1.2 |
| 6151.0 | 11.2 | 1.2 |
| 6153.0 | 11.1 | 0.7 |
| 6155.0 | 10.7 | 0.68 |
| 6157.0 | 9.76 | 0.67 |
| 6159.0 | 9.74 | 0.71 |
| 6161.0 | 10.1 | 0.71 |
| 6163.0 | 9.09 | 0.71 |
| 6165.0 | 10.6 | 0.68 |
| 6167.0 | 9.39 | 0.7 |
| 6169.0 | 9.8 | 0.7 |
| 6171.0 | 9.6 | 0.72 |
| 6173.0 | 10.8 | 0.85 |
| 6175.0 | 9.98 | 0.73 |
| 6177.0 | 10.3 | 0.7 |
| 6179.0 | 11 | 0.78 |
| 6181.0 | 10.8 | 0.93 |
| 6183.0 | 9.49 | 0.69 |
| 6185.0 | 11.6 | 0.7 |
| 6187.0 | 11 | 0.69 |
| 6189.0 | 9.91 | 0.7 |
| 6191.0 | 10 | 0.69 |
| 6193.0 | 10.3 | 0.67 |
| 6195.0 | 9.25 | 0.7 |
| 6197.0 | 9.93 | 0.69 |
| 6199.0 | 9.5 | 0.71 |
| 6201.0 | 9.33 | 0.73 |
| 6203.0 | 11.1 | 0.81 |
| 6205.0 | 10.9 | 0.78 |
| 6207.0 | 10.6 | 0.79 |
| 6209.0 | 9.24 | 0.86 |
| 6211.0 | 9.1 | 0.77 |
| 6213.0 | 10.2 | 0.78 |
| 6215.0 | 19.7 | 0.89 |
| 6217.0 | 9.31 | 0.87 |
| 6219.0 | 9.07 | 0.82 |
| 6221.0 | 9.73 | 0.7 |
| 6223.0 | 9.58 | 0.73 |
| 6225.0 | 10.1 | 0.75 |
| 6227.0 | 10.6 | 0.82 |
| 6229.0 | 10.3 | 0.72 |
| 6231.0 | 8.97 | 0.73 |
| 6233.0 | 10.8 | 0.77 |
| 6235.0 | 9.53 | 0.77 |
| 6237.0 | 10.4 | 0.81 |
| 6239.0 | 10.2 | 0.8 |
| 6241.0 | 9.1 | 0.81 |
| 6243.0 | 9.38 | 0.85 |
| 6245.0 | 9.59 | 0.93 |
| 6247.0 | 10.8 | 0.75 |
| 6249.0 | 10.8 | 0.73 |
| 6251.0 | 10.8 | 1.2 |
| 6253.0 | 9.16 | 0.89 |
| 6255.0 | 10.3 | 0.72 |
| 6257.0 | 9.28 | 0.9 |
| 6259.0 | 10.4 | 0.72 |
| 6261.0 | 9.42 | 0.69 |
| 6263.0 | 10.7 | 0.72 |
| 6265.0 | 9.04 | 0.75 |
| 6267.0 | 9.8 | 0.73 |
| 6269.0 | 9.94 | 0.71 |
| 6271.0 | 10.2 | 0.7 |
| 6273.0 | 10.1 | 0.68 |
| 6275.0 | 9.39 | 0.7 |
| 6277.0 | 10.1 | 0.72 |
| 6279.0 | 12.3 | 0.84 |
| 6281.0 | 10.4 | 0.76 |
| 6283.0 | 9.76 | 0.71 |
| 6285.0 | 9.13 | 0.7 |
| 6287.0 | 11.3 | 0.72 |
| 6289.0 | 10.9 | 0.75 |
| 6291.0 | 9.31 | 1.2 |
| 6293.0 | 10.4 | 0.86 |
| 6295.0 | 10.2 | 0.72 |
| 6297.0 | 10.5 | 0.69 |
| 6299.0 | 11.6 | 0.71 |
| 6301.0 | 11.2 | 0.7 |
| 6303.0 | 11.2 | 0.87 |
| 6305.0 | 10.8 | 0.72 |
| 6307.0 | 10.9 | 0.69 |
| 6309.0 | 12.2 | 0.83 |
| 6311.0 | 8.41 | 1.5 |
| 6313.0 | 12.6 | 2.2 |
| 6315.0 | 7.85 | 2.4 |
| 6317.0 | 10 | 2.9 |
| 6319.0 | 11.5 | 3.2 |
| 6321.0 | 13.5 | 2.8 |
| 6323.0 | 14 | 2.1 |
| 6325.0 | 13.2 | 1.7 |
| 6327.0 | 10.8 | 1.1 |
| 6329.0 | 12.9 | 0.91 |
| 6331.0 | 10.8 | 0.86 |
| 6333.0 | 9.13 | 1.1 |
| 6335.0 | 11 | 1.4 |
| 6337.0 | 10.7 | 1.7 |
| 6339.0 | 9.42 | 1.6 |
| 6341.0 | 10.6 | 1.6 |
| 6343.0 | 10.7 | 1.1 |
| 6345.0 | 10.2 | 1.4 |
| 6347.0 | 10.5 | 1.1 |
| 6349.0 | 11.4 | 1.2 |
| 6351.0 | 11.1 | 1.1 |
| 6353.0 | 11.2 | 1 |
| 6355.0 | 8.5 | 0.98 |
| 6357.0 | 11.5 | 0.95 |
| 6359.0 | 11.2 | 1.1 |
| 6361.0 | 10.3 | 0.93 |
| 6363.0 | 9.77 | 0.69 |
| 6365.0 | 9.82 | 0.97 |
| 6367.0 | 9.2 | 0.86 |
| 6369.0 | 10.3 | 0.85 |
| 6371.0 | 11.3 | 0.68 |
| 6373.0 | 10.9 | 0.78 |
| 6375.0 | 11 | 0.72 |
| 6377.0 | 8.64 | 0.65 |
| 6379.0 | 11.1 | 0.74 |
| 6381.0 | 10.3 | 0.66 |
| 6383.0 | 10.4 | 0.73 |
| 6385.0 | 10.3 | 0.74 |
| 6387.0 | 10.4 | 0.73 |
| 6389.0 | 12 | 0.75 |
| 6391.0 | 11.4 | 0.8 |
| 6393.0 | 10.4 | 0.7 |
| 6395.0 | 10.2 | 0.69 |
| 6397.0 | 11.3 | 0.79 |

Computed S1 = 0.66 Ang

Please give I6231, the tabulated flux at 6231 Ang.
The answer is 8.97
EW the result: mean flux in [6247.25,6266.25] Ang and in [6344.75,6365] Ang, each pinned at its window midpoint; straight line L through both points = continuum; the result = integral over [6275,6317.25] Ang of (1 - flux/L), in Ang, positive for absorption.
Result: -1.16 Ang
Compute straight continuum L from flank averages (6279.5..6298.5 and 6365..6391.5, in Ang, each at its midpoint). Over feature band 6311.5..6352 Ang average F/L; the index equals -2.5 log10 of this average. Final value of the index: -0.07 mag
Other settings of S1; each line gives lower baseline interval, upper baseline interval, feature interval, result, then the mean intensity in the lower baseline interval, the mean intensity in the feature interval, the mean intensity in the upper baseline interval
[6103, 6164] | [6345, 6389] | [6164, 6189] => 0.57 Ang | 10.6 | 10.3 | 10.5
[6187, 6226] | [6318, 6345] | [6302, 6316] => 0.77 Ang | 10.4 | 10.6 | 11.4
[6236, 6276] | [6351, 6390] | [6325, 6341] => -0.86 Ang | 9.94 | 10.8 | 10.4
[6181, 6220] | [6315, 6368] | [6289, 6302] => 0.19 Ang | 10.5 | 10.6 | 10.8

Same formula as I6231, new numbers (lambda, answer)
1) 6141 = 10.7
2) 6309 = 12.2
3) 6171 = 9.6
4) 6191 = 10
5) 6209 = 9.24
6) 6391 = 11.4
